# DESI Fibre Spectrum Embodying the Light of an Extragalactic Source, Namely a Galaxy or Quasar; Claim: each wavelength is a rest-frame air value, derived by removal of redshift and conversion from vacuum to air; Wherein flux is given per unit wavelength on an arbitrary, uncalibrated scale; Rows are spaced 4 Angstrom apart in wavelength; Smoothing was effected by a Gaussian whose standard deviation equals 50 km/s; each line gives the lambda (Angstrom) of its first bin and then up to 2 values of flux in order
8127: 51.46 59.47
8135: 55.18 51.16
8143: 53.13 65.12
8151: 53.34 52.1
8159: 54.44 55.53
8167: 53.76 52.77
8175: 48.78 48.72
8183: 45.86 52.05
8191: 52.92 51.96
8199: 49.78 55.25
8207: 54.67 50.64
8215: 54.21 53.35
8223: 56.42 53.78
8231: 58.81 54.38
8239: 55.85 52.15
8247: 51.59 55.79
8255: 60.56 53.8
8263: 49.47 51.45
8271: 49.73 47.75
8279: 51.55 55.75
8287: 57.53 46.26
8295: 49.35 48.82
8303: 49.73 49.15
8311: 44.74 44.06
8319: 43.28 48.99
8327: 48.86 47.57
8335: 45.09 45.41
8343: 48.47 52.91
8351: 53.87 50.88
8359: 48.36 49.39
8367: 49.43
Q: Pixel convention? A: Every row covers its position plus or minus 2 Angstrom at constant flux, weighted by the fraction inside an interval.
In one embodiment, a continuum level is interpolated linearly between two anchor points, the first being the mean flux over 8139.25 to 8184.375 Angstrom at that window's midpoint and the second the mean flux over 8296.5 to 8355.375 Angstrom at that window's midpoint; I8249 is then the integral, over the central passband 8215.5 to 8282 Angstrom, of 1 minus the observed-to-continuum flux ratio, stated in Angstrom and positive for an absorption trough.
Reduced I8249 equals -4.2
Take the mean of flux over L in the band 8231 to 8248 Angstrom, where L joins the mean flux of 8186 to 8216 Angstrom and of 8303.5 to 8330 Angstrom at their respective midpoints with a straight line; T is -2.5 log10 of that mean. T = -0.07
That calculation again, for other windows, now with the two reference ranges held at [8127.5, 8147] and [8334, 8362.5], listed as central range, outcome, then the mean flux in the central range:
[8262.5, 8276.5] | 0.04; 49.7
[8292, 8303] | 0.04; 48.9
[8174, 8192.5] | 0.10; 49.6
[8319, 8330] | 0.05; 47.8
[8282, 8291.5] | -0.06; 54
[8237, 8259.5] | -0.05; 55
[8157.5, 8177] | 0.03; 53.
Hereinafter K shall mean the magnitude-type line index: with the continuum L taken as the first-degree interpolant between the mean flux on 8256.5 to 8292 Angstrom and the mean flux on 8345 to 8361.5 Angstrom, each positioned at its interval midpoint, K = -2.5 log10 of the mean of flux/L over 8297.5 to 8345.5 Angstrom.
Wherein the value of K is 0.10 mag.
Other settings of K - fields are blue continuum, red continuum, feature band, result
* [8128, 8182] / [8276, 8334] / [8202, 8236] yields -0.058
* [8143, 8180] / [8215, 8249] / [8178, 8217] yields 0.052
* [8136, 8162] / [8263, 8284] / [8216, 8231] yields -0.052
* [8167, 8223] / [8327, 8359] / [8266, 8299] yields -0.017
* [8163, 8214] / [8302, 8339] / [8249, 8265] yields -0.122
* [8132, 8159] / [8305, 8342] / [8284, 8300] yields -0.065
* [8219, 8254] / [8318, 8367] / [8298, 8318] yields 0.083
